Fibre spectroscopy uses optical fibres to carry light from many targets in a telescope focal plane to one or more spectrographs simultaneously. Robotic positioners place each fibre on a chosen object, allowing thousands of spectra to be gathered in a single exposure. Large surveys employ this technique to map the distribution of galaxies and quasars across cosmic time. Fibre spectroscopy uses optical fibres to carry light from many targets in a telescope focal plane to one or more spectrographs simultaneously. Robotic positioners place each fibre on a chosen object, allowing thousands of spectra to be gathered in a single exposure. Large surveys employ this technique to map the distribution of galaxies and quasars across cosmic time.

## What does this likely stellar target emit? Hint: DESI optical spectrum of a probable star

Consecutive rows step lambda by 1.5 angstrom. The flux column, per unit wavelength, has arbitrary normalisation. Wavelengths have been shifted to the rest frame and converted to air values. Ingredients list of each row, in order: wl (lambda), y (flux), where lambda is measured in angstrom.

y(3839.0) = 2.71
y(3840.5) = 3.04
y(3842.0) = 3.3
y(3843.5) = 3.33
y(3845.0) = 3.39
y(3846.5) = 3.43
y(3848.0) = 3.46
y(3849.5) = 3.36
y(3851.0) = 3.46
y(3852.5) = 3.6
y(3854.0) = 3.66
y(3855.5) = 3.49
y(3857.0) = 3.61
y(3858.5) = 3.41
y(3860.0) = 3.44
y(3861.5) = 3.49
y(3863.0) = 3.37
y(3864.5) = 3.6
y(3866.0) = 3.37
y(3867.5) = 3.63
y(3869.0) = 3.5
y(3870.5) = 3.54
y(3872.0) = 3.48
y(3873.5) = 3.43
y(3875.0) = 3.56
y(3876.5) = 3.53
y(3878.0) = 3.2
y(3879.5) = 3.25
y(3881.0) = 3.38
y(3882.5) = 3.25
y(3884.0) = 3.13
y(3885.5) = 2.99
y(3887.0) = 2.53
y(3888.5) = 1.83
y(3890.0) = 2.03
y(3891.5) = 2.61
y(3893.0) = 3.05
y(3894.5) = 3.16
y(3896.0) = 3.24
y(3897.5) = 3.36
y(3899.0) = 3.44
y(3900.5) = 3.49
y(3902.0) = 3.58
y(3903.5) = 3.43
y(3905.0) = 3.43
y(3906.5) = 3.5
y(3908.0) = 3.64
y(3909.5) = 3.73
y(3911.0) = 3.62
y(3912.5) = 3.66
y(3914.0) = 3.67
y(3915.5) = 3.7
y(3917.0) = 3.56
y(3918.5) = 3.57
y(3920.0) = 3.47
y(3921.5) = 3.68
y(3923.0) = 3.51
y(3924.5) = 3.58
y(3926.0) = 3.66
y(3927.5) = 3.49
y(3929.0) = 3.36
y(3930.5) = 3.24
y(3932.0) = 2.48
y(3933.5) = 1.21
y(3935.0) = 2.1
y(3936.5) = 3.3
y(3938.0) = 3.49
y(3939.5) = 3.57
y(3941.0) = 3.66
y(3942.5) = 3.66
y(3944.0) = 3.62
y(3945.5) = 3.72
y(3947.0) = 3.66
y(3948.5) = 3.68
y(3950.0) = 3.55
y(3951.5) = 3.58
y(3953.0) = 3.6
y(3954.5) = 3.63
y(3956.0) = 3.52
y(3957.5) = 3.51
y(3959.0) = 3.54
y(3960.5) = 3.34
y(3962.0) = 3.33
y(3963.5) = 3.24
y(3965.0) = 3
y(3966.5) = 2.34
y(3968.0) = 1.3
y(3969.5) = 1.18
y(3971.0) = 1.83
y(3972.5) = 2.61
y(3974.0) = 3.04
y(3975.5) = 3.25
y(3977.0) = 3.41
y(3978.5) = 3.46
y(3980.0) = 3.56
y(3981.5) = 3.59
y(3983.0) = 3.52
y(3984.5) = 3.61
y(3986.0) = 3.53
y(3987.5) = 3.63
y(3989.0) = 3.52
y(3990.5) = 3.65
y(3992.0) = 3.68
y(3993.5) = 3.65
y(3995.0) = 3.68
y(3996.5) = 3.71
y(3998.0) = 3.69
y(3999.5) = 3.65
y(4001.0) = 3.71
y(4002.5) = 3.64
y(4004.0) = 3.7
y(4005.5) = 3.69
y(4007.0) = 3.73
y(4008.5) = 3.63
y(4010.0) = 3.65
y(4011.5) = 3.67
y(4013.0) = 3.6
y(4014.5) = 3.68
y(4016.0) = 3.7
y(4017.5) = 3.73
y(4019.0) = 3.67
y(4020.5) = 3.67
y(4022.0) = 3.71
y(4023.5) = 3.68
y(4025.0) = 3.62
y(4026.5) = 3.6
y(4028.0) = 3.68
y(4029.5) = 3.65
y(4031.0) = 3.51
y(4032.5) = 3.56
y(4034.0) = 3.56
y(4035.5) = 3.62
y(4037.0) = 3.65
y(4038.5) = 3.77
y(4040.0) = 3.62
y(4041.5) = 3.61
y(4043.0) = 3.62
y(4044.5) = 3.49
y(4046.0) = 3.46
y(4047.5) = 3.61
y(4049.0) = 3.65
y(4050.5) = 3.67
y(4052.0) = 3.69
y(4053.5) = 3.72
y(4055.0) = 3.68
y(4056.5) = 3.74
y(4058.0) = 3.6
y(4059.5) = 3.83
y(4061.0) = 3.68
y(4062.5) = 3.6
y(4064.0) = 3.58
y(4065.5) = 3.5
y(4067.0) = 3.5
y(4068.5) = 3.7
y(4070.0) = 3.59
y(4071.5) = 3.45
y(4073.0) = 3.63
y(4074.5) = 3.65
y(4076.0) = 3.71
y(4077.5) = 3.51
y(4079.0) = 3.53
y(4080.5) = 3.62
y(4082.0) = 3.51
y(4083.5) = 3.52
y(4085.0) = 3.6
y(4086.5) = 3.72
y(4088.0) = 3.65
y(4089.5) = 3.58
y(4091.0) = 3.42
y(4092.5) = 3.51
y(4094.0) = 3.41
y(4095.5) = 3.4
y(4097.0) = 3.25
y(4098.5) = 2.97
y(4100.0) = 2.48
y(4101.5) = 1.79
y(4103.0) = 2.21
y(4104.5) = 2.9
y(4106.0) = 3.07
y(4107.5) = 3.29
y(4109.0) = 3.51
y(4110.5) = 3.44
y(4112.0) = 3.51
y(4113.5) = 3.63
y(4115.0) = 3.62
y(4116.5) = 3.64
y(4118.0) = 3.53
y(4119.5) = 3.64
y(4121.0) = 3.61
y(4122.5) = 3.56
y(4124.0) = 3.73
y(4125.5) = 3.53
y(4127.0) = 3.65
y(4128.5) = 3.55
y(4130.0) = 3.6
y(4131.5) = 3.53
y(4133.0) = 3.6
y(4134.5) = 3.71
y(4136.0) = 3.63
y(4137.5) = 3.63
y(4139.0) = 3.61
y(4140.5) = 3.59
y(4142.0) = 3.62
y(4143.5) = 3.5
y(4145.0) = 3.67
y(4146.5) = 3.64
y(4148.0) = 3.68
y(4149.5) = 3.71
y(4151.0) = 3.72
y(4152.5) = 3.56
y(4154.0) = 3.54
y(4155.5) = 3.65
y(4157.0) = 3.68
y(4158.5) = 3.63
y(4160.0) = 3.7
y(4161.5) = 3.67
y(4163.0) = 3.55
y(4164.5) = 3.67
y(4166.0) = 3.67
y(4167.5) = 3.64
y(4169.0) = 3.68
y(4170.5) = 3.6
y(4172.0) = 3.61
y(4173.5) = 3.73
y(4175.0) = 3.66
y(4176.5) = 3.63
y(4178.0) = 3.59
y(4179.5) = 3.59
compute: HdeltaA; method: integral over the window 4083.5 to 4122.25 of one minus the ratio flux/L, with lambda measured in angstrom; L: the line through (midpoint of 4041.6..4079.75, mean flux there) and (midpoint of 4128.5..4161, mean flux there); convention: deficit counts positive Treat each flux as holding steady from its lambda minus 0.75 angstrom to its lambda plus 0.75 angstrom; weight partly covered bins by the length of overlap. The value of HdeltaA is 3.41 angstrom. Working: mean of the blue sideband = 3.62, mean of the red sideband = 3.63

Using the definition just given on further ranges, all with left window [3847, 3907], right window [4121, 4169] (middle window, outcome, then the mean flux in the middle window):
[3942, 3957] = -1.0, 3.62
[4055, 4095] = -0.6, 3.59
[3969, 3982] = 2.0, 2.9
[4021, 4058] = -1.4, 3.63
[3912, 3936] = 0.8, 3.24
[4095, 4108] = 2.8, 2.8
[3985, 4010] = -1.5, 3.65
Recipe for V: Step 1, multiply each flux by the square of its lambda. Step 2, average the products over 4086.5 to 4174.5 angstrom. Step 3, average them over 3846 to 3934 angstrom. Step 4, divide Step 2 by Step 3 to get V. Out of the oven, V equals 1.18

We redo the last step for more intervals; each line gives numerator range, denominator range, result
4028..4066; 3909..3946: 1.14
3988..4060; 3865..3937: 1.19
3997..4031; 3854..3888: 1.17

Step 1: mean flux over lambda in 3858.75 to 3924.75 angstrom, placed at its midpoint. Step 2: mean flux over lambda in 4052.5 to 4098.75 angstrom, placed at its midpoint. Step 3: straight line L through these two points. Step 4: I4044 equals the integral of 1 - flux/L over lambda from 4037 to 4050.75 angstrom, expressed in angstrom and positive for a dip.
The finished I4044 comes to -0.3 angstrom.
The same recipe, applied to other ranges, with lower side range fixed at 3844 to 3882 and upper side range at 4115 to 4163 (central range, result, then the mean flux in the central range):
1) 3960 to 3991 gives 4.3 angstrom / 3.04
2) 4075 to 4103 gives 2.2 angstrom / 3.32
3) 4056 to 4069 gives -0.2 angstrom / 3.63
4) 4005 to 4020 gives -0.5 angstrom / 3.67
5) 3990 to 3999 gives -0.4 angstrom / 3.68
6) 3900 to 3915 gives -0.4 angstrom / 3.58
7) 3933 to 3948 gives 1.1 angstrom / 3.24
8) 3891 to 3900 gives 0.8 angstrom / 3.17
